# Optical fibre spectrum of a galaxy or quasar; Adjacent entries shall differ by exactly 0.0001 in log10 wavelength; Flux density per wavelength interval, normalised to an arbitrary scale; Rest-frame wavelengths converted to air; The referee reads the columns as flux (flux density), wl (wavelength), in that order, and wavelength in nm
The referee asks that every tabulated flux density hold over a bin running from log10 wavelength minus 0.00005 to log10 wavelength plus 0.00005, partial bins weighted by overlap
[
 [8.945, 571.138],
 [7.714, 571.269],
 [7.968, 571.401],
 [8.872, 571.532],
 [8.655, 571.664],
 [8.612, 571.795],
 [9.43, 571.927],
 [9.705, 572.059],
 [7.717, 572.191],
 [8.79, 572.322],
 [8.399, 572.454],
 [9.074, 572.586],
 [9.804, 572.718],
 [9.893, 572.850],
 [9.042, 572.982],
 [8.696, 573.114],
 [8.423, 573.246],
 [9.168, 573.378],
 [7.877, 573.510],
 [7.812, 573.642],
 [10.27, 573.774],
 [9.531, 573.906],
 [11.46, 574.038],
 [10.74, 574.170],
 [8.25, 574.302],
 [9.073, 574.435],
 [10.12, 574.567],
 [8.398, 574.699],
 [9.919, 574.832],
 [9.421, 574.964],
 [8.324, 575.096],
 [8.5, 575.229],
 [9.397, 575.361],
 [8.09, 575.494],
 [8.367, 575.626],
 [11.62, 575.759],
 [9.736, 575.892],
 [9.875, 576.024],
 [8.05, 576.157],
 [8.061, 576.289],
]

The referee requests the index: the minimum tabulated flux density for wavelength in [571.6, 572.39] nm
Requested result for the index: 7.717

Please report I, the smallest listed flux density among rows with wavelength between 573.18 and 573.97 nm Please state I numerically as 7.812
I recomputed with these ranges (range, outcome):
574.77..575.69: 8.09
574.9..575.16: 8.324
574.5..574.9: 8.398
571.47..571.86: 8.612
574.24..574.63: 8.25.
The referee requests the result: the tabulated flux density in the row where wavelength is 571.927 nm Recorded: 9.43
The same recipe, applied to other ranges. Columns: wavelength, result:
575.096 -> 8.324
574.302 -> 8.25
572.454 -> 8.399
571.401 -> 7.968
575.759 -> 11.62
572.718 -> 9.804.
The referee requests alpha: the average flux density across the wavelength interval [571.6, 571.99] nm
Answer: 8.9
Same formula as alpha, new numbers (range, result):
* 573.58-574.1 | 9.78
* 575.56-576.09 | 9.9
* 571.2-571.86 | 8.38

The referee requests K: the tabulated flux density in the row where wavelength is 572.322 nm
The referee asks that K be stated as 8.79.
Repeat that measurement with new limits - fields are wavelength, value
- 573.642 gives 7.812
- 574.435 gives 9.073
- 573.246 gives 8.423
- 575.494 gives 8.09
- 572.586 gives 9.074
